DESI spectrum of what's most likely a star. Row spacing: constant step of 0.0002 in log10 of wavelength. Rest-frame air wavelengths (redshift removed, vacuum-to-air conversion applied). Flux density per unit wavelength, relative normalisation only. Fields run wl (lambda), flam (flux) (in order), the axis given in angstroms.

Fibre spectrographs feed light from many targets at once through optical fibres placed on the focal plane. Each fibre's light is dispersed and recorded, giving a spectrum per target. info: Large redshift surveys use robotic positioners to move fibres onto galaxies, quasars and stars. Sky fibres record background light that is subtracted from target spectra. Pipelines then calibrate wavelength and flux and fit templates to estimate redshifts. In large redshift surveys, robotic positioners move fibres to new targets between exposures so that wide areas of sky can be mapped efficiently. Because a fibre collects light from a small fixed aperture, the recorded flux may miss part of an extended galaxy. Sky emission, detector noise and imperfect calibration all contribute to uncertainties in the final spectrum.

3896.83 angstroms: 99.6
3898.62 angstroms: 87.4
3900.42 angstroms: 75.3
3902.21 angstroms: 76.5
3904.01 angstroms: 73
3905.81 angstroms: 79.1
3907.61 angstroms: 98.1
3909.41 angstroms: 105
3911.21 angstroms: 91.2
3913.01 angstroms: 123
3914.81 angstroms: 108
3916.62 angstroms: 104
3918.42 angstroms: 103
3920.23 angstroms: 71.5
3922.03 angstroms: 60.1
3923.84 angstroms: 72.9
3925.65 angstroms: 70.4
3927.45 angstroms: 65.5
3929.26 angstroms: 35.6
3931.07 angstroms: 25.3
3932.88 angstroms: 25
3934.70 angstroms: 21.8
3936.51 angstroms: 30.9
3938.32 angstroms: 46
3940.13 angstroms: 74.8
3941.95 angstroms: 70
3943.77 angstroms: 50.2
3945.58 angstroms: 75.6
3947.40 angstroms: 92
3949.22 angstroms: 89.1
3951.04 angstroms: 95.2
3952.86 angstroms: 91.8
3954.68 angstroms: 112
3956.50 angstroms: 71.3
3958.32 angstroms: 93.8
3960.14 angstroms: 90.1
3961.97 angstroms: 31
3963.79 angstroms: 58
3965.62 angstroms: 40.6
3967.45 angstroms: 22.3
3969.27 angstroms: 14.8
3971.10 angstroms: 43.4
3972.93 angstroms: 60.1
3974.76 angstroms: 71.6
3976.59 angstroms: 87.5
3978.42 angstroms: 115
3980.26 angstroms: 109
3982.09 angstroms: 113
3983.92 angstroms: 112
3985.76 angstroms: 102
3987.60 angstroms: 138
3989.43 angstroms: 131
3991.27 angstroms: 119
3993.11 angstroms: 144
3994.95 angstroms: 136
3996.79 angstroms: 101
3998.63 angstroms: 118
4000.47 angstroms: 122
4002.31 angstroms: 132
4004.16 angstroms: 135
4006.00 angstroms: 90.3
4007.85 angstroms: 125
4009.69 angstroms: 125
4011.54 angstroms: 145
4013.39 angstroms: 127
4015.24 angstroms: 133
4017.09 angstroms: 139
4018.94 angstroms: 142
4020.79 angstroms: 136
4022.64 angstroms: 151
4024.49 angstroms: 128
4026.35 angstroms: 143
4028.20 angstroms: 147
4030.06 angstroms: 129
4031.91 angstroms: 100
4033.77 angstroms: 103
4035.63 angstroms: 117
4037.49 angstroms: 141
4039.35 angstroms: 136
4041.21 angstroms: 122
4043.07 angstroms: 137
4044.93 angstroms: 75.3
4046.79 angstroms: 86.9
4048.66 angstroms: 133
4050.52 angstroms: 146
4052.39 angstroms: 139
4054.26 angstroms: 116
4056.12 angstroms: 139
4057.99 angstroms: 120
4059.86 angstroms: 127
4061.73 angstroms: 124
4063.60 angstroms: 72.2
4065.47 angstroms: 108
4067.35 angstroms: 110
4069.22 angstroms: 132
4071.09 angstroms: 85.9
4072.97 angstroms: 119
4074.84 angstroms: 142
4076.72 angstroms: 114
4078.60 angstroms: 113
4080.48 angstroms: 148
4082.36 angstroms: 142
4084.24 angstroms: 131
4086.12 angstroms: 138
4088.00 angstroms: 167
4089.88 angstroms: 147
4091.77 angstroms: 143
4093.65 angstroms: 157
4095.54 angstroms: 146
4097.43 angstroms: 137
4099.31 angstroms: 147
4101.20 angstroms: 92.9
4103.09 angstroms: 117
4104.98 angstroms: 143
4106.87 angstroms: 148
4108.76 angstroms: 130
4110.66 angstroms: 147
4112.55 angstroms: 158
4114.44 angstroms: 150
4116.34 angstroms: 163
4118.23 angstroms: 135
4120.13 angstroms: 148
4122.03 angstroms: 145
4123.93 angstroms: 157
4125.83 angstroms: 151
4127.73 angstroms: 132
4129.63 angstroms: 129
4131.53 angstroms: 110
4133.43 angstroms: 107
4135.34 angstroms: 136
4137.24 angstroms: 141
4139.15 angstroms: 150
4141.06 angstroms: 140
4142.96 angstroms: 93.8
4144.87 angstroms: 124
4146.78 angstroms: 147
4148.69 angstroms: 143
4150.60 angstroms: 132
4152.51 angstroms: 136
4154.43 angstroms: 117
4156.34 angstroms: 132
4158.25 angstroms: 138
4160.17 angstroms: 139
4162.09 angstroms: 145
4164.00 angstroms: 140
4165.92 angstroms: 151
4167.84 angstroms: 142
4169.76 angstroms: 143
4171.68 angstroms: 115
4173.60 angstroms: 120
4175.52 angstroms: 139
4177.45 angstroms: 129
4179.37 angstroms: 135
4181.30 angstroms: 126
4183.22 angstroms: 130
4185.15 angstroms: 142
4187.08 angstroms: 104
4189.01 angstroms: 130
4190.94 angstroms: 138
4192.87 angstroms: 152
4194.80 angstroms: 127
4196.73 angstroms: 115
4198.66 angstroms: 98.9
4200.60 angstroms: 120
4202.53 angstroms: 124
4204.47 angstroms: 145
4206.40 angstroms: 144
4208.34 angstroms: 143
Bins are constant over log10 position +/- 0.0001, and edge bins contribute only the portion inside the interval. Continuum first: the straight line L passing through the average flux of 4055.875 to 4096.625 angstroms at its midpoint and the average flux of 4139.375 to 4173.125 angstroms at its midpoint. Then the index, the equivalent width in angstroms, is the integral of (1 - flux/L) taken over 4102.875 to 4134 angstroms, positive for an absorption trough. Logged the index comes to -2.1 angstroms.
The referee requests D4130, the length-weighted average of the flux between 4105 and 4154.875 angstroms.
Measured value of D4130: 138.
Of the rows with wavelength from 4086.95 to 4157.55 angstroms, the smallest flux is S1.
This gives 92.9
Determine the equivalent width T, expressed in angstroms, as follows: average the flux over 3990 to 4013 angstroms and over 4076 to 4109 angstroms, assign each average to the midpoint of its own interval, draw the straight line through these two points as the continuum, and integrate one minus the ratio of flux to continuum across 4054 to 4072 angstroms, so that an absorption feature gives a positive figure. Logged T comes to 2.65 angstroms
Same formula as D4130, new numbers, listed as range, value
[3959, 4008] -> 94.5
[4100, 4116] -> 137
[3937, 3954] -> 75.5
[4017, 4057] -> 127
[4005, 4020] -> 128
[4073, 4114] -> 138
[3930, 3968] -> 62.5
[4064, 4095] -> 130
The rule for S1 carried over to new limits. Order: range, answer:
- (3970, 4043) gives 43.4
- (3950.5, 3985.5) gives 14.8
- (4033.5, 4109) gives 72.2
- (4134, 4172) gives 93.8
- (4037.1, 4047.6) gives 75.3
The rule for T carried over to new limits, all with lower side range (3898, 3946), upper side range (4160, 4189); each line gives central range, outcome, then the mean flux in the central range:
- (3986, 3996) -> -4.91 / 131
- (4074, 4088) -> -3.15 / 135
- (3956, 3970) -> 4.84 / 52.7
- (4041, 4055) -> -2.39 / 119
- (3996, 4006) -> -3.17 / 119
